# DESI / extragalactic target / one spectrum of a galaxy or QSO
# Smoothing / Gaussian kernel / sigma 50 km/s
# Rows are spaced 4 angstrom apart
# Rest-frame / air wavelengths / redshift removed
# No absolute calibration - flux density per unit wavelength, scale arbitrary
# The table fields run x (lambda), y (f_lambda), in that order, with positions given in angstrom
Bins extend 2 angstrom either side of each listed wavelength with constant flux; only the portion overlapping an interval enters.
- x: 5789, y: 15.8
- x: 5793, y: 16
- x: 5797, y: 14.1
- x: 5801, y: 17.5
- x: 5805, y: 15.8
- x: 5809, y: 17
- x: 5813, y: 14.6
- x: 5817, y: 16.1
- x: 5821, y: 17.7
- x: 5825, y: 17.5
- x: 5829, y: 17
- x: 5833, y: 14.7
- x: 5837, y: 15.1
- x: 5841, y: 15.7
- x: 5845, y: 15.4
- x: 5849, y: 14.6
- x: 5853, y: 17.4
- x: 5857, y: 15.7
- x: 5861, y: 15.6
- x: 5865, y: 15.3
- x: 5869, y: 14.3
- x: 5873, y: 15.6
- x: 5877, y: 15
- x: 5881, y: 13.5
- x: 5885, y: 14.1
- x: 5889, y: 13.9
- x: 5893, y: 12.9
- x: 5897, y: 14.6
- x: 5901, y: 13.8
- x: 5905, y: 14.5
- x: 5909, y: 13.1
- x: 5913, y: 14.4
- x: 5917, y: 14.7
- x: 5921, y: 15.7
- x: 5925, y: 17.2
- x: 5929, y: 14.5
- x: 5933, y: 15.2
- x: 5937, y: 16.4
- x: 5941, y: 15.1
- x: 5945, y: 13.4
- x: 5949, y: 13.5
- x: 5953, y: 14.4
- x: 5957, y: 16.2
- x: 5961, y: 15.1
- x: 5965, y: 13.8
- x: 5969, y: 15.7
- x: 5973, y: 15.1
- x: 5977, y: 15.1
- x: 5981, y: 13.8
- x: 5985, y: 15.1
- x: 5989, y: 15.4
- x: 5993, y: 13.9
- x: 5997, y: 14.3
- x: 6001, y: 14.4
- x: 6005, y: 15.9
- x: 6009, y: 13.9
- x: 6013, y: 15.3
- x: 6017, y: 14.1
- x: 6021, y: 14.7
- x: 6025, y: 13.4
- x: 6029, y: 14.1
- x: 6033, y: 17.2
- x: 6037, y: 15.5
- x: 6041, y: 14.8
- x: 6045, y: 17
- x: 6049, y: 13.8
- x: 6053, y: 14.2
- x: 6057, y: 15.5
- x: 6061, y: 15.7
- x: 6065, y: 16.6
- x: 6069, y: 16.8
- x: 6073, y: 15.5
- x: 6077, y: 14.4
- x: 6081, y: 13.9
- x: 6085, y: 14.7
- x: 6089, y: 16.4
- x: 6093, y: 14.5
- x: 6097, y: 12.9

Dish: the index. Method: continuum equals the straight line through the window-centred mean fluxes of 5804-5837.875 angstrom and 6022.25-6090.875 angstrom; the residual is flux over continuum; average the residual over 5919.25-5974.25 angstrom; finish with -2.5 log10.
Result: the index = 0.04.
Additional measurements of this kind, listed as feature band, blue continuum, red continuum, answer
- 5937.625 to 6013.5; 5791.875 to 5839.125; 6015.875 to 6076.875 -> 0.056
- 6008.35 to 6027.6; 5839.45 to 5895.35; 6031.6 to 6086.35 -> 0.072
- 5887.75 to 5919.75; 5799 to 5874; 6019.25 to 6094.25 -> 0.123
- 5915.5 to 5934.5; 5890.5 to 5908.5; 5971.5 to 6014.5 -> -0.101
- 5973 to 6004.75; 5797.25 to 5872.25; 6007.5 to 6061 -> 0.034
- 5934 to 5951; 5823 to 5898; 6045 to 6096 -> 0.039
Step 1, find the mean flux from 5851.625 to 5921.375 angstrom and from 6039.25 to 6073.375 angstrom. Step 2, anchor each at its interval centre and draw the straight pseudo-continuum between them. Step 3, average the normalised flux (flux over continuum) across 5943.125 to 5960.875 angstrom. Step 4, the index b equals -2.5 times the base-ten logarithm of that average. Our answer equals 0.04 mag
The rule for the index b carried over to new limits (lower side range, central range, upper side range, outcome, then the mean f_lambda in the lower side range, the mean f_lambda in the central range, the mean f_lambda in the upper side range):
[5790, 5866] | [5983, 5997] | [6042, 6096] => 0.05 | 15.9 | 14.7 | 15.3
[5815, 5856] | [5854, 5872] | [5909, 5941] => 0.03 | 16.1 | 15.4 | 15.3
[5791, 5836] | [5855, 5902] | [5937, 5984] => 0.07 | 16.2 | 14.5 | 14.7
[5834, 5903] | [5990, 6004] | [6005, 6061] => 0.04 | 14.9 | 14.4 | 15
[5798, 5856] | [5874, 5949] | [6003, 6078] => 0.09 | 16.1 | 14.5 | 15.2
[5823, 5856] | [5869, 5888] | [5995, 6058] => 0.09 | 15.9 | 14.5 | 14.9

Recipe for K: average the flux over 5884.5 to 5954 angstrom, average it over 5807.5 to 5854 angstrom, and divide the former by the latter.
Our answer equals 0.9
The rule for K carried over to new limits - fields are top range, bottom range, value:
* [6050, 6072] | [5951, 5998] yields 1.06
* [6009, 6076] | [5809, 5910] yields 1.00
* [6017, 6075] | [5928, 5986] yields 1.03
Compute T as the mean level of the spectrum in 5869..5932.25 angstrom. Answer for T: 14.5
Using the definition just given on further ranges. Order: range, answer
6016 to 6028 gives 14.1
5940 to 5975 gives 14.7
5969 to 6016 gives 14.8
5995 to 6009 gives 14.7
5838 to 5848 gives 15.4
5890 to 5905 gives 13.9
